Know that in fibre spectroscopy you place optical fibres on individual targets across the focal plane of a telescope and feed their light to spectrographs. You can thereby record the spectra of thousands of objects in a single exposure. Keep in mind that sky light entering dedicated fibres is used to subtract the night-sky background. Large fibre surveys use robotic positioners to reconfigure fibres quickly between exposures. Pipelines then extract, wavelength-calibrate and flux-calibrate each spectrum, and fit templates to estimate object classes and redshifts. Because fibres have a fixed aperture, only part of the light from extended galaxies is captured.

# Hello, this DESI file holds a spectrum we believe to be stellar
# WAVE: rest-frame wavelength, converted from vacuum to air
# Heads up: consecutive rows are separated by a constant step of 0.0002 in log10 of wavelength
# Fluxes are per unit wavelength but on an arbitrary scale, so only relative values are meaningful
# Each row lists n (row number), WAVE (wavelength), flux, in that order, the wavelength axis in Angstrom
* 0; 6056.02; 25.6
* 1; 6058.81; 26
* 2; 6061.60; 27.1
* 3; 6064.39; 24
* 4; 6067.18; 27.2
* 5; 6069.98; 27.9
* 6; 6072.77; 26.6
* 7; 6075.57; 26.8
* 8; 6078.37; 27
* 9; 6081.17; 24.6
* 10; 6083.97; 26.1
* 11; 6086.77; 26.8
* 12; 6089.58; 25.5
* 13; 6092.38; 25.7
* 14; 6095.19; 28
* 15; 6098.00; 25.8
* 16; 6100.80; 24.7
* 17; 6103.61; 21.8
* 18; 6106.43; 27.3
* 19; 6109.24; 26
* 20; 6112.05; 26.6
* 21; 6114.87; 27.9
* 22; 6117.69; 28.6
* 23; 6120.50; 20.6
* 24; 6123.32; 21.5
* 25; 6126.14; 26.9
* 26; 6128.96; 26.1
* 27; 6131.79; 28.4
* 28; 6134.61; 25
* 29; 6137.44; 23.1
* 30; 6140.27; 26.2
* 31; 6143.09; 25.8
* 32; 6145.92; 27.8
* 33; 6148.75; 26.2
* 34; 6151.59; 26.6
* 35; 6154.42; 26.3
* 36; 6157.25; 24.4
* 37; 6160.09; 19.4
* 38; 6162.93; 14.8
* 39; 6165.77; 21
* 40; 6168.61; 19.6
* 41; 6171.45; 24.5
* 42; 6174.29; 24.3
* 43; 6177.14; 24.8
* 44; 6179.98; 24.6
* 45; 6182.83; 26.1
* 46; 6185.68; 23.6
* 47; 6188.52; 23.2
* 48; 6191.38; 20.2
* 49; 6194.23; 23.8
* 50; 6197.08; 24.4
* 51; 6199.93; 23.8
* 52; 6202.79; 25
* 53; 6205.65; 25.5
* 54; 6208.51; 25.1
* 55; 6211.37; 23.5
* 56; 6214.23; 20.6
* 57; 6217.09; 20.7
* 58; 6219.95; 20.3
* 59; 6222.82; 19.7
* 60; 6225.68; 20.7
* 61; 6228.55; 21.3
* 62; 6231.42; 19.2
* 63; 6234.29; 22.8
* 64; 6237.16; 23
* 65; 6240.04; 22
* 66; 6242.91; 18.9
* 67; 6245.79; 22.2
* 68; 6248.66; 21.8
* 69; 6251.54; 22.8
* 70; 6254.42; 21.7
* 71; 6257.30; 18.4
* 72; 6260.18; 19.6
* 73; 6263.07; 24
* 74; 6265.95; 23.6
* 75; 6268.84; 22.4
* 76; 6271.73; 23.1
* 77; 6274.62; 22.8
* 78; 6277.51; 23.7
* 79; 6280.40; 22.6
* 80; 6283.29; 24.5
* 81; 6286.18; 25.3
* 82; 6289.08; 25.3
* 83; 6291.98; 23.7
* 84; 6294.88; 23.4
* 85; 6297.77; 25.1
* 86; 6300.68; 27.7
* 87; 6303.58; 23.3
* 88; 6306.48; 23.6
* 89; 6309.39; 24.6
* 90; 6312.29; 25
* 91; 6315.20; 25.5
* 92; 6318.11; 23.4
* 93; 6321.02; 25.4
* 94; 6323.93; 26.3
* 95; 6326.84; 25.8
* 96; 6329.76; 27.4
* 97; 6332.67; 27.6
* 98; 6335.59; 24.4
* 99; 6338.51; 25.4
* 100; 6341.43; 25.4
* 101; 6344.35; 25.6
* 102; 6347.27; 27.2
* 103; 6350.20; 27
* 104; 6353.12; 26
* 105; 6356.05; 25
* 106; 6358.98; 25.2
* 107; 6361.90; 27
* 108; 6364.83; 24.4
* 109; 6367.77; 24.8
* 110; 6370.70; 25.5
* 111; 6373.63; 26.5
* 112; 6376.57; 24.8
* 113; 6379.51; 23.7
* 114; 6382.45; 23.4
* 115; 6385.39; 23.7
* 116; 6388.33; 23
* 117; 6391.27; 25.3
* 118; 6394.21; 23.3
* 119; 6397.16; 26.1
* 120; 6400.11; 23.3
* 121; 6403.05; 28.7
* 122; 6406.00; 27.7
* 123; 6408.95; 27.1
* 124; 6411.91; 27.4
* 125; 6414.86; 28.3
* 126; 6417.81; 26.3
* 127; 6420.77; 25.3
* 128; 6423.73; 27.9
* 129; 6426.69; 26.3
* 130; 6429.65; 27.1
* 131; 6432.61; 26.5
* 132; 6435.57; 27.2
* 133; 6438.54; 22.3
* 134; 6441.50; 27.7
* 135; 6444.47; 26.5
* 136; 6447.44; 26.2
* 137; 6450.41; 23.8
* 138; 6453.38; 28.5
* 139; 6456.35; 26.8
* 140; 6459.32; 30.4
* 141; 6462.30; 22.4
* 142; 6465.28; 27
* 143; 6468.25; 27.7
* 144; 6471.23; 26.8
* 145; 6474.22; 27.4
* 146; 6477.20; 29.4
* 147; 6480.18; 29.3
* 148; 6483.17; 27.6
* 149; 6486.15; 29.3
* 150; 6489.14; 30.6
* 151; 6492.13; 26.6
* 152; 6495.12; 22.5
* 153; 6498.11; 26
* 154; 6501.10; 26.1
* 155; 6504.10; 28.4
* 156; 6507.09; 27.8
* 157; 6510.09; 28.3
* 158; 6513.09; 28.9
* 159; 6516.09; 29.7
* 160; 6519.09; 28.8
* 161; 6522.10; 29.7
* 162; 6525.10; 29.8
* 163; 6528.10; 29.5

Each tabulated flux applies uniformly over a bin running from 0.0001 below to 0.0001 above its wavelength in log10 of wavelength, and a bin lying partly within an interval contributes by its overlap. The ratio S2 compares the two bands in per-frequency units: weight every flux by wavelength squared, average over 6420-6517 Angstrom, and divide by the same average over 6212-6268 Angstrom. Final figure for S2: 1.4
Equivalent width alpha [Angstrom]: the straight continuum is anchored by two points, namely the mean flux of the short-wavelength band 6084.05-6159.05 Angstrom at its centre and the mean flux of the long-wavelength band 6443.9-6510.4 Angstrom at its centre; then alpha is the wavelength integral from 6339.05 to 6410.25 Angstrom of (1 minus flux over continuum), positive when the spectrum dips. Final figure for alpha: 3.6 Angstrom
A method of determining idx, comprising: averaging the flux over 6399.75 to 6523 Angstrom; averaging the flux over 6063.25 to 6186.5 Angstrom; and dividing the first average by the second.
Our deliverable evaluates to 1.09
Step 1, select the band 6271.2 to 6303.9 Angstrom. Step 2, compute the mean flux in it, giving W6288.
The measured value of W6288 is 24.3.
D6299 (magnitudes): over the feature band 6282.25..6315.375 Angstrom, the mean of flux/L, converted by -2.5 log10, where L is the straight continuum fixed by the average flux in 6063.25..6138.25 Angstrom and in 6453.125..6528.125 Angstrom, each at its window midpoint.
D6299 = 0.09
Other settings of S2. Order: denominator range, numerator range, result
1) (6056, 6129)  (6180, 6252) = 0.90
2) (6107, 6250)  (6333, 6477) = 1.19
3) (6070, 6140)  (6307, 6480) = 1.11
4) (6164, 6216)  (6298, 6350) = 1.14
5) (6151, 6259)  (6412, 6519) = 1.32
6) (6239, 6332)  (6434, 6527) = 1.23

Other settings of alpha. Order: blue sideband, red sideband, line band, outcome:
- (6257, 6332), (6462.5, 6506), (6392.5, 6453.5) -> 0.0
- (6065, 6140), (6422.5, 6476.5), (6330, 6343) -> 0.3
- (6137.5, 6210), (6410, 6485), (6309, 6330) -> 0.1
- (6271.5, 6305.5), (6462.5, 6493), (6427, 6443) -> 0.6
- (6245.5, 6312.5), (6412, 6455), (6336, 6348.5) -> -0.6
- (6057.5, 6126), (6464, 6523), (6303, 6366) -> 3.6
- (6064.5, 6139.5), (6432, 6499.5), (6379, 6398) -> 1.9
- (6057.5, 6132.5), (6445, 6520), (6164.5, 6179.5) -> 1.9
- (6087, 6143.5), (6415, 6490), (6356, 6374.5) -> 0.8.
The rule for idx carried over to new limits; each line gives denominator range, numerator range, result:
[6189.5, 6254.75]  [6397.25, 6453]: 1.19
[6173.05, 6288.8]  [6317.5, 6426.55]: 1.13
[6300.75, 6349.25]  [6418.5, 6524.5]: 1.07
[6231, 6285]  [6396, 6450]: 1.20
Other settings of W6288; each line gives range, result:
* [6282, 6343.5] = 25.2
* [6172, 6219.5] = 23.6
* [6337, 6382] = 25.5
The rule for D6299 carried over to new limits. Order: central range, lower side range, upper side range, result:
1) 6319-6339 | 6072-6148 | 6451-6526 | 0.04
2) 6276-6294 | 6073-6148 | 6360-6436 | 0.07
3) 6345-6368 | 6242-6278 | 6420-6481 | -0.06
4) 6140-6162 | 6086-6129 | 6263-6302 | 0.01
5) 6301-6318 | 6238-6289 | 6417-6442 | -0.05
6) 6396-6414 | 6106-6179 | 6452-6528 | 0.01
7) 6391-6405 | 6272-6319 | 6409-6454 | 0.02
